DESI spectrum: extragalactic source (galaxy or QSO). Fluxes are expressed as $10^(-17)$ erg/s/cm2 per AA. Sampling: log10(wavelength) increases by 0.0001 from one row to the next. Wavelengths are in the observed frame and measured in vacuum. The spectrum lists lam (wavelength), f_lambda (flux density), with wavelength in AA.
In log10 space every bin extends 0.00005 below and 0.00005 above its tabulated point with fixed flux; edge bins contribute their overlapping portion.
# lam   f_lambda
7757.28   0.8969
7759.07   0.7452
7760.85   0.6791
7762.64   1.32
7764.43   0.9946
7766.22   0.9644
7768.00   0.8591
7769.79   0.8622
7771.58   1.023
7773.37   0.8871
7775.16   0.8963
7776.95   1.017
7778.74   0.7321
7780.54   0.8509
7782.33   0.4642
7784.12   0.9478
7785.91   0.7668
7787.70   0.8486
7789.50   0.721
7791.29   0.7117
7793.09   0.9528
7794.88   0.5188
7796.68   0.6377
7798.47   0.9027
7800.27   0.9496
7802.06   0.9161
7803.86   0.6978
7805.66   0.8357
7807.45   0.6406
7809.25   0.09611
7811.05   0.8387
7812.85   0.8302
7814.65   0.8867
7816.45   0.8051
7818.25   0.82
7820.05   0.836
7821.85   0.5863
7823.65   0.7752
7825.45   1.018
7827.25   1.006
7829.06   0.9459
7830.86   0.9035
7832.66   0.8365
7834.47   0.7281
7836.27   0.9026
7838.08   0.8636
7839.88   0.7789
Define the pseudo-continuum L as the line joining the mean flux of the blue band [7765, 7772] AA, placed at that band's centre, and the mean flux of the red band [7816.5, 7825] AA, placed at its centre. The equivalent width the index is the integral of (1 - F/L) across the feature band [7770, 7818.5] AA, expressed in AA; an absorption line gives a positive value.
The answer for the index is 3.71 AA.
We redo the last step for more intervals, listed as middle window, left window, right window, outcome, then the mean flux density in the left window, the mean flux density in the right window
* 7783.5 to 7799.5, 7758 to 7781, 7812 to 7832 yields 2.0 AA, 0.911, 0.856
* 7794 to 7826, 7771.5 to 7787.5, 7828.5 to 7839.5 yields 3.6 AA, 0.834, 0.857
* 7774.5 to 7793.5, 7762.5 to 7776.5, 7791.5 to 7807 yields 1.6 AA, 0.959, 0.793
